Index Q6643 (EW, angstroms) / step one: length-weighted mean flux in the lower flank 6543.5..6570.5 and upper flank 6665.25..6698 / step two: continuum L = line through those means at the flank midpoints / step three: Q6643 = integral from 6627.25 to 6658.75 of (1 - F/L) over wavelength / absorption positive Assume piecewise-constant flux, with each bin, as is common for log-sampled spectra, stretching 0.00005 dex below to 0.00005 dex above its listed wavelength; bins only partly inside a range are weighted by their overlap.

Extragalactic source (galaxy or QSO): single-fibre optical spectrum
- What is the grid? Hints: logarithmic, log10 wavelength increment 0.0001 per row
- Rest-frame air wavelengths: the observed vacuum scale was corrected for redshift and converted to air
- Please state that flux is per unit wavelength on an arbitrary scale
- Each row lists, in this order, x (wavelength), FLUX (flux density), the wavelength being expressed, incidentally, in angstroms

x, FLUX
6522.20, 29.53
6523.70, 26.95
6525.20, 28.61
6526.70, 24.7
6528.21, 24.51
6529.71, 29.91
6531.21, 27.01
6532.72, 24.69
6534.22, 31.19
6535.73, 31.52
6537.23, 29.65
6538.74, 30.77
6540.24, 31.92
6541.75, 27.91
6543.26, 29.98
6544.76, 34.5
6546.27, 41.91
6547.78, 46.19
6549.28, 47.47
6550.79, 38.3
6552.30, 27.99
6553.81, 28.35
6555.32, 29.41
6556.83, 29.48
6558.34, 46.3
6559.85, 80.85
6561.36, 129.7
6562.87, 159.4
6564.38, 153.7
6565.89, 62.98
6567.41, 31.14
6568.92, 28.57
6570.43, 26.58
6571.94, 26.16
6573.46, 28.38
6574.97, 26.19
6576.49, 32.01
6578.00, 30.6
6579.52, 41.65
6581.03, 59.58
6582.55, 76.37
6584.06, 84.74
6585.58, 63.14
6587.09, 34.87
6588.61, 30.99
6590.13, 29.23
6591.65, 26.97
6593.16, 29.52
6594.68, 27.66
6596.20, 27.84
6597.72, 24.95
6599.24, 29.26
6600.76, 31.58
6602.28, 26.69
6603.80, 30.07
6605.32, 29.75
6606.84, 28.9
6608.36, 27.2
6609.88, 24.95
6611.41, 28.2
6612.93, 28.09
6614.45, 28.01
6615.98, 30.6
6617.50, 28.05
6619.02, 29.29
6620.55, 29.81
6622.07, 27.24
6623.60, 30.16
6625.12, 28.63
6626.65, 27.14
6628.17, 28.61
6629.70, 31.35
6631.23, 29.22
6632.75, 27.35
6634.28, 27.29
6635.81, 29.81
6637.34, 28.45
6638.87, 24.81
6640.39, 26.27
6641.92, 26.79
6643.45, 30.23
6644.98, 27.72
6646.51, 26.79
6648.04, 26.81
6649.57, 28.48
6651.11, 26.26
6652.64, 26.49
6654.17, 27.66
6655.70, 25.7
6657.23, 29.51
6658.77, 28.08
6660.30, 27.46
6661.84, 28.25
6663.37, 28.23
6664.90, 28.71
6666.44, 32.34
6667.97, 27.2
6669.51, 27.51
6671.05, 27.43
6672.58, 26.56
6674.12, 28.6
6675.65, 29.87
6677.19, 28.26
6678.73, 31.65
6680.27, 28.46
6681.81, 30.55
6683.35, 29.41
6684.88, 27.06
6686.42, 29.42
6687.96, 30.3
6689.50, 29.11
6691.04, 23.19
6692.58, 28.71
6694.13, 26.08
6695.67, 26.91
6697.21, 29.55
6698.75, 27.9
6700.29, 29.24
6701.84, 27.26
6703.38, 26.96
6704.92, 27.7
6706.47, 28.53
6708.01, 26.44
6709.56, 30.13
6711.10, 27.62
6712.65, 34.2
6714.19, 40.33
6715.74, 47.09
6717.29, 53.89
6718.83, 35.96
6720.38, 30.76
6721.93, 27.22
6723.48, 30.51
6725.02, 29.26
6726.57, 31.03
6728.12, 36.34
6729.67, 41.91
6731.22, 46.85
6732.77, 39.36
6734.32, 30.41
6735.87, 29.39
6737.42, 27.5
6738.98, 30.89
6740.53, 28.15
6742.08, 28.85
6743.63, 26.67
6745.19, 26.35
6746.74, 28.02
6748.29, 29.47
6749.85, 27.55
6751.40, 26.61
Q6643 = 8.23 angstroms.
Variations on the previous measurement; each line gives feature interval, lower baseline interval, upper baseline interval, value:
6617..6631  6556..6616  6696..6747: 4.20 angstroms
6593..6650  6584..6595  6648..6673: 9.11 angstroms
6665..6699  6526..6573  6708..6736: 8.44 angstroms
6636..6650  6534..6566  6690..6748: 4.71 angstroms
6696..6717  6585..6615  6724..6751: -0.11 angstroms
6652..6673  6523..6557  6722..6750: 2.37 angstroms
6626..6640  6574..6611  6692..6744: 2.71 angstroms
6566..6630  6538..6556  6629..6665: -4.47 angstroms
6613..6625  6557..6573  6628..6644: 2.98 angstroms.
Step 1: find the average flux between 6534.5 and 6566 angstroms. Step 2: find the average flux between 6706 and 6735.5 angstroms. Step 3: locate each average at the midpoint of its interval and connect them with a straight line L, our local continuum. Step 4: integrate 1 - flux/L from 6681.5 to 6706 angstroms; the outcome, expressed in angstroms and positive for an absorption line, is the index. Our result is 6.5 angstroms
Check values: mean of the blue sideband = 53.7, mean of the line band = 28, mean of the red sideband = 35.1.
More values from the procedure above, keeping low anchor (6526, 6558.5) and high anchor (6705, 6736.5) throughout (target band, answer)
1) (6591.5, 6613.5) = 3.3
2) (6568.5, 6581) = 0.3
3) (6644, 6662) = 3.4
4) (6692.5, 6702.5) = 1.9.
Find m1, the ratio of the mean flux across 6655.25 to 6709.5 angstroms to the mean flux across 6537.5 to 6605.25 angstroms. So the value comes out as 0.63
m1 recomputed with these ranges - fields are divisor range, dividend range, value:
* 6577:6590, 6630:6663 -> 0.54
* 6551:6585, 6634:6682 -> 0.50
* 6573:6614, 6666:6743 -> 0.87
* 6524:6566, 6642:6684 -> 0.60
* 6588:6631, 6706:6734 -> 1.24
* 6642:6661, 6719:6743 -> 1.18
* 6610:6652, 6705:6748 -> 1.17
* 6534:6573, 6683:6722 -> 0.63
